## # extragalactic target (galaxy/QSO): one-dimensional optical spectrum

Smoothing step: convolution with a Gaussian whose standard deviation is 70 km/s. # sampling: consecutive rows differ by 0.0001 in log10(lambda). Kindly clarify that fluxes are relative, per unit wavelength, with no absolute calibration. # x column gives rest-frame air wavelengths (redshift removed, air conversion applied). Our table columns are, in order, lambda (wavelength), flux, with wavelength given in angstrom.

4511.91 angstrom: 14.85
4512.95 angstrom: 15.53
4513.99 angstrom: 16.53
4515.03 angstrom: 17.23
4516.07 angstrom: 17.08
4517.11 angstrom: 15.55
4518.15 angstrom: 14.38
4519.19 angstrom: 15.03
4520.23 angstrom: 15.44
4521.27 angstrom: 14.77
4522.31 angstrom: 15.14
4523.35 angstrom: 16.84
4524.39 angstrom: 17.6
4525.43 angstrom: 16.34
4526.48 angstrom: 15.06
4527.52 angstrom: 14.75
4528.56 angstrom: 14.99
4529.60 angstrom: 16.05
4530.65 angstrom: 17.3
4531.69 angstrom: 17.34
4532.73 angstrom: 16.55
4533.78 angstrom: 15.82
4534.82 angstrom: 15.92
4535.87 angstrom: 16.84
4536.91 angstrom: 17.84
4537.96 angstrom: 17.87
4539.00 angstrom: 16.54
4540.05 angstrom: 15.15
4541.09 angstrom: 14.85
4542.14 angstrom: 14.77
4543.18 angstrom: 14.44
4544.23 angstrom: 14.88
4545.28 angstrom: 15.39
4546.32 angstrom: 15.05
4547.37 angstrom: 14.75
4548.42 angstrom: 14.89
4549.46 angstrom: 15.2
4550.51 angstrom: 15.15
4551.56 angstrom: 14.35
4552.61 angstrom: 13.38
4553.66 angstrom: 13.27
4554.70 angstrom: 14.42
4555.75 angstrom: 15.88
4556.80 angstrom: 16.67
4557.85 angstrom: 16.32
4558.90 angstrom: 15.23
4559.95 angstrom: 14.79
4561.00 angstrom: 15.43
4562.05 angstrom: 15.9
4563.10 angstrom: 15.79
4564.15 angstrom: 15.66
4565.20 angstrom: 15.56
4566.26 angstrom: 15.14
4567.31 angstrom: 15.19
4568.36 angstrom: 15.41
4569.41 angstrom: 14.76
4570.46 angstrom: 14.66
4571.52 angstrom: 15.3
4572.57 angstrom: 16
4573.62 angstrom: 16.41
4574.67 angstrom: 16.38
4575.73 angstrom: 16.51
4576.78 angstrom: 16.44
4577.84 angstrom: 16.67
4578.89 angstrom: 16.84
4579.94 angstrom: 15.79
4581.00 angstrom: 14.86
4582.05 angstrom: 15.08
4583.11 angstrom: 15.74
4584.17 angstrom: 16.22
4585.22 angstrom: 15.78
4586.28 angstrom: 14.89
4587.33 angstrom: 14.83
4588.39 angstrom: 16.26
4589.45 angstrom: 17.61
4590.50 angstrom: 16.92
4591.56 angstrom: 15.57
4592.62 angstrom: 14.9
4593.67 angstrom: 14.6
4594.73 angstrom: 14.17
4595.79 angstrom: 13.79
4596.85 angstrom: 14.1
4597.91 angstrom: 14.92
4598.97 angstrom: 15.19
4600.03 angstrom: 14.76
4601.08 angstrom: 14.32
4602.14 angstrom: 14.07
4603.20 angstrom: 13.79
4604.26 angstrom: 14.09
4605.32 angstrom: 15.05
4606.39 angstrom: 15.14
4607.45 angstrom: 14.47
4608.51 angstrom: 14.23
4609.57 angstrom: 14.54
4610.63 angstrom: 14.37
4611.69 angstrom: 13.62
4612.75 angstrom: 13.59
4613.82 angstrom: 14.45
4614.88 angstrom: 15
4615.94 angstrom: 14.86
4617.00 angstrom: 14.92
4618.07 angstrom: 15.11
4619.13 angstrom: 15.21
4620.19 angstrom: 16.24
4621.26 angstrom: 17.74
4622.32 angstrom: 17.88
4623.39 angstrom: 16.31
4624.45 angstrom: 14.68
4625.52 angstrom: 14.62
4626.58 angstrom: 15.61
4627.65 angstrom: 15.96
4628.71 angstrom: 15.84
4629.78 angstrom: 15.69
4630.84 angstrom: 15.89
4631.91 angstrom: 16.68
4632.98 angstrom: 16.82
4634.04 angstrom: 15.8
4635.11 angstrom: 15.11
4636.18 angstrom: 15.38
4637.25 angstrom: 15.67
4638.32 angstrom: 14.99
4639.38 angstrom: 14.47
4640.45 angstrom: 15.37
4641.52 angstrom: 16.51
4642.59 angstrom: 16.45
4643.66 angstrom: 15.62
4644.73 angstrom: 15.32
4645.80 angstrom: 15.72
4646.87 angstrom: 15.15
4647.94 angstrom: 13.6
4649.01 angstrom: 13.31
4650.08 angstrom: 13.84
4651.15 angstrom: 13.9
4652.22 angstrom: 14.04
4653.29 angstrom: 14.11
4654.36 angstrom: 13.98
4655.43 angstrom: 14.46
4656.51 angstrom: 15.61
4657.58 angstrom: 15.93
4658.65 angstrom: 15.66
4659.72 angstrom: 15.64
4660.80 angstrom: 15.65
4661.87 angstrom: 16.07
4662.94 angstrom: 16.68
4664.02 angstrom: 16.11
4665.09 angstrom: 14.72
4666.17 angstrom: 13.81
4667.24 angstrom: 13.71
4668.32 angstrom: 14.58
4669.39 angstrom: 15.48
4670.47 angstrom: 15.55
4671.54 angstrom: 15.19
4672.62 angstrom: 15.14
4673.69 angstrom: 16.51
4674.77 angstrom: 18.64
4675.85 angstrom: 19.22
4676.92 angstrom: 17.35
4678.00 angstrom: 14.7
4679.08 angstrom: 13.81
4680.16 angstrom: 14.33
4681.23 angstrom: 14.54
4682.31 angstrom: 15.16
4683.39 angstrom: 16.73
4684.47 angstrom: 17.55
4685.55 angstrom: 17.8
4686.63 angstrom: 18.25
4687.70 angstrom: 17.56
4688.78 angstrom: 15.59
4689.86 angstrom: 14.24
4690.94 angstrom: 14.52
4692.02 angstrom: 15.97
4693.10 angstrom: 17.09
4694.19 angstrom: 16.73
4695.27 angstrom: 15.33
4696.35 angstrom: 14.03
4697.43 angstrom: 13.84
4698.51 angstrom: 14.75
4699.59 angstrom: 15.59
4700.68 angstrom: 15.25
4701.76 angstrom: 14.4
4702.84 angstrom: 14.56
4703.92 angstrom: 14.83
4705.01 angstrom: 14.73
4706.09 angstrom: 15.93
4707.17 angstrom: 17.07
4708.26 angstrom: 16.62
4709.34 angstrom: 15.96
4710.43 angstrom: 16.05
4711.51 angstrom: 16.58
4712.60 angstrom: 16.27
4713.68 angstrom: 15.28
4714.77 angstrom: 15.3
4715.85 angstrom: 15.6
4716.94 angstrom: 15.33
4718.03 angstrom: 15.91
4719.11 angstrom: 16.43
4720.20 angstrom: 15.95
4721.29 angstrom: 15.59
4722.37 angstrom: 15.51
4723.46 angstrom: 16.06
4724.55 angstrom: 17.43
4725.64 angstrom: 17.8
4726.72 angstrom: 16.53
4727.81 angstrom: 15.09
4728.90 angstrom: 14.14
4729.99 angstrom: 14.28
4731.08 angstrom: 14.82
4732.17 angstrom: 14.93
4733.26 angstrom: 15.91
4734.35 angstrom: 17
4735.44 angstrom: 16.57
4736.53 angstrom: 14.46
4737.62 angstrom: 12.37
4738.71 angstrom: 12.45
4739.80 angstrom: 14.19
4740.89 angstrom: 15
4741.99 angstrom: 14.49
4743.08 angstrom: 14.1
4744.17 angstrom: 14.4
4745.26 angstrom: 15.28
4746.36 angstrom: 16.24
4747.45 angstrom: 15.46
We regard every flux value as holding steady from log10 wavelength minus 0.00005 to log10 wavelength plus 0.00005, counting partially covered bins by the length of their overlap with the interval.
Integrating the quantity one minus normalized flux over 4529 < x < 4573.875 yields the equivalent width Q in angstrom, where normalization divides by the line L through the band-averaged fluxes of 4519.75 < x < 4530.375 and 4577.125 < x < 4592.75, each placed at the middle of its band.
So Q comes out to 0.8 angstrom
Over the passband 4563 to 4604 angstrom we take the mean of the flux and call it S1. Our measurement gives 15.4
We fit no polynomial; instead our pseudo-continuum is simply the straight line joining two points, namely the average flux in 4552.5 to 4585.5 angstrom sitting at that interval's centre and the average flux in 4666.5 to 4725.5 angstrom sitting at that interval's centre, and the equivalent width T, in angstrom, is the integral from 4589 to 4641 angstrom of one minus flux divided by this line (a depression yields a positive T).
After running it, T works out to 1.55 angstrom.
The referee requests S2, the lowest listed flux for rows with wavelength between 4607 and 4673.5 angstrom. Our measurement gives 13.31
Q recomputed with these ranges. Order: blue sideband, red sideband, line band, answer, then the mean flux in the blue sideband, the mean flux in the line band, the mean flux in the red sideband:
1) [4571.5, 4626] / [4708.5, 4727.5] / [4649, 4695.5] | 0.6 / 15.3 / 15.6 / 16.1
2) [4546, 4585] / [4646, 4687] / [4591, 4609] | 1.0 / 15.4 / 14.5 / 15.4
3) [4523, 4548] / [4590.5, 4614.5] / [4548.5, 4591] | -1.0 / 15.9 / 15.6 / 14.5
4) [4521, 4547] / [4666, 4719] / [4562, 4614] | 2.1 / 15.9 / 15.2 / 15.7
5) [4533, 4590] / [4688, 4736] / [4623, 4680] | 0.8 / 15.6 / 15.4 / 15.6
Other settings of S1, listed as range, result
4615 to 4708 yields 15.5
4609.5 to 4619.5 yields 14.6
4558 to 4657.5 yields 15.3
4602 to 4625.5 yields 15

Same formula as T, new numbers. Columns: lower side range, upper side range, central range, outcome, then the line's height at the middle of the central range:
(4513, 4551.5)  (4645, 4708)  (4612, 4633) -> -0.1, 15.6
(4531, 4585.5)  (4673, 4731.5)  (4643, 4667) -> 1.2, 15.8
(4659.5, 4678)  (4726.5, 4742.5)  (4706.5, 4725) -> -1.2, 15.1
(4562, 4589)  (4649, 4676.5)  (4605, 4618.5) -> 0.9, 15.5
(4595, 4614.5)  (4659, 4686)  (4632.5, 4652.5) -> 0.0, 15.1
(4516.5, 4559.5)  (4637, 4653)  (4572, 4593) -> -1.0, 15.3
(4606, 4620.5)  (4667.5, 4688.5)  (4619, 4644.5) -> -1.3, 15.1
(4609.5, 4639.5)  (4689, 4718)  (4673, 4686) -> -0.7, 15.5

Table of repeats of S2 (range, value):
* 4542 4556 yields 13.27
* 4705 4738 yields 12.37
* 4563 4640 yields 13.59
